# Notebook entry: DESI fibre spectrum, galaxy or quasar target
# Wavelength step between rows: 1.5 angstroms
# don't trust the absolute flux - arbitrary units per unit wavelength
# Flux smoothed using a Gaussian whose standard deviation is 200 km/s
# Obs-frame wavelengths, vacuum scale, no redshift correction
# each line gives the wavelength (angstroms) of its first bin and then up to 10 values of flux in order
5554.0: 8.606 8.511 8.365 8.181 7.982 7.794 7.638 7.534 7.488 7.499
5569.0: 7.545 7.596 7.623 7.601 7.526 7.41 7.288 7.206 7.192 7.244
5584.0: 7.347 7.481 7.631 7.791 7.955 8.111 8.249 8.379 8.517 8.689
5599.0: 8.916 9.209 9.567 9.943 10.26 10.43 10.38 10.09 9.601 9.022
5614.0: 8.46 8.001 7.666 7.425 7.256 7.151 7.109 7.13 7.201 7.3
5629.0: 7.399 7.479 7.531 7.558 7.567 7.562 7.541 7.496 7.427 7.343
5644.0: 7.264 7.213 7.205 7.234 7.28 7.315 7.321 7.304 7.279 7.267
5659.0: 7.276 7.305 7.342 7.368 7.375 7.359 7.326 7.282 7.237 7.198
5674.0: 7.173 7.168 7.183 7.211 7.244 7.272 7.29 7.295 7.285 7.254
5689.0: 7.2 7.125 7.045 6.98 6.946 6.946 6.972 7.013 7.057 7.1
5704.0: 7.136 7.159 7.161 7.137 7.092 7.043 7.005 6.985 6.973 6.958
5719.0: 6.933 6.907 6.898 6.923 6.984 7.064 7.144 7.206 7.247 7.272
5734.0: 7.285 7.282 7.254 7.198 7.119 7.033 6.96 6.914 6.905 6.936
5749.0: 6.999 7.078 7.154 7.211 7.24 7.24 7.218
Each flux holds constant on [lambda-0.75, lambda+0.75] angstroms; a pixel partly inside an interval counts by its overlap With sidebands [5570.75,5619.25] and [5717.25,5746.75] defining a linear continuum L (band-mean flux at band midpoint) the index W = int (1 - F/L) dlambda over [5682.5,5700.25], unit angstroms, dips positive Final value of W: 0.8 angstroms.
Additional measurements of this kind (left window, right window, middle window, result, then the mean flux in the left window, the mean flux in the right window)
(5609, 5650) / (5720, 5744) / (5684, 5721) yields 1.02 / 7.65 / 7.11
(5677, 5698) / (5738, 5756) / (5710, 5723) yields 0.26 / 7.16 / 7.06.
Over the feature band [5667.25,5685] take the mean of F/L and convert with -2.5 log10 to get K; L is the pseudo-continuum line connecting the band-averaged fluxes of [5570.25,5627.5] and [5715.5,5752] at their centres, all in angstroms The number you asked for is 0.05 mag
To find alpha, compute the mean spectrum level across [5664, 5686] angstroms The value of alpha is 7.26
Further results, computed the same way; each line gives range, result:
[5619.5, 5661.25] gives 7.33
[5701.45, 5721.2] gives 7.05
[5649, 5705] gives 7.21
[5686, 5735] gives 7.07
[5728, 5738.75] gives 7.24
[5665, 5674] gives 7.28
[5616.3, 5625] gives 7.29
